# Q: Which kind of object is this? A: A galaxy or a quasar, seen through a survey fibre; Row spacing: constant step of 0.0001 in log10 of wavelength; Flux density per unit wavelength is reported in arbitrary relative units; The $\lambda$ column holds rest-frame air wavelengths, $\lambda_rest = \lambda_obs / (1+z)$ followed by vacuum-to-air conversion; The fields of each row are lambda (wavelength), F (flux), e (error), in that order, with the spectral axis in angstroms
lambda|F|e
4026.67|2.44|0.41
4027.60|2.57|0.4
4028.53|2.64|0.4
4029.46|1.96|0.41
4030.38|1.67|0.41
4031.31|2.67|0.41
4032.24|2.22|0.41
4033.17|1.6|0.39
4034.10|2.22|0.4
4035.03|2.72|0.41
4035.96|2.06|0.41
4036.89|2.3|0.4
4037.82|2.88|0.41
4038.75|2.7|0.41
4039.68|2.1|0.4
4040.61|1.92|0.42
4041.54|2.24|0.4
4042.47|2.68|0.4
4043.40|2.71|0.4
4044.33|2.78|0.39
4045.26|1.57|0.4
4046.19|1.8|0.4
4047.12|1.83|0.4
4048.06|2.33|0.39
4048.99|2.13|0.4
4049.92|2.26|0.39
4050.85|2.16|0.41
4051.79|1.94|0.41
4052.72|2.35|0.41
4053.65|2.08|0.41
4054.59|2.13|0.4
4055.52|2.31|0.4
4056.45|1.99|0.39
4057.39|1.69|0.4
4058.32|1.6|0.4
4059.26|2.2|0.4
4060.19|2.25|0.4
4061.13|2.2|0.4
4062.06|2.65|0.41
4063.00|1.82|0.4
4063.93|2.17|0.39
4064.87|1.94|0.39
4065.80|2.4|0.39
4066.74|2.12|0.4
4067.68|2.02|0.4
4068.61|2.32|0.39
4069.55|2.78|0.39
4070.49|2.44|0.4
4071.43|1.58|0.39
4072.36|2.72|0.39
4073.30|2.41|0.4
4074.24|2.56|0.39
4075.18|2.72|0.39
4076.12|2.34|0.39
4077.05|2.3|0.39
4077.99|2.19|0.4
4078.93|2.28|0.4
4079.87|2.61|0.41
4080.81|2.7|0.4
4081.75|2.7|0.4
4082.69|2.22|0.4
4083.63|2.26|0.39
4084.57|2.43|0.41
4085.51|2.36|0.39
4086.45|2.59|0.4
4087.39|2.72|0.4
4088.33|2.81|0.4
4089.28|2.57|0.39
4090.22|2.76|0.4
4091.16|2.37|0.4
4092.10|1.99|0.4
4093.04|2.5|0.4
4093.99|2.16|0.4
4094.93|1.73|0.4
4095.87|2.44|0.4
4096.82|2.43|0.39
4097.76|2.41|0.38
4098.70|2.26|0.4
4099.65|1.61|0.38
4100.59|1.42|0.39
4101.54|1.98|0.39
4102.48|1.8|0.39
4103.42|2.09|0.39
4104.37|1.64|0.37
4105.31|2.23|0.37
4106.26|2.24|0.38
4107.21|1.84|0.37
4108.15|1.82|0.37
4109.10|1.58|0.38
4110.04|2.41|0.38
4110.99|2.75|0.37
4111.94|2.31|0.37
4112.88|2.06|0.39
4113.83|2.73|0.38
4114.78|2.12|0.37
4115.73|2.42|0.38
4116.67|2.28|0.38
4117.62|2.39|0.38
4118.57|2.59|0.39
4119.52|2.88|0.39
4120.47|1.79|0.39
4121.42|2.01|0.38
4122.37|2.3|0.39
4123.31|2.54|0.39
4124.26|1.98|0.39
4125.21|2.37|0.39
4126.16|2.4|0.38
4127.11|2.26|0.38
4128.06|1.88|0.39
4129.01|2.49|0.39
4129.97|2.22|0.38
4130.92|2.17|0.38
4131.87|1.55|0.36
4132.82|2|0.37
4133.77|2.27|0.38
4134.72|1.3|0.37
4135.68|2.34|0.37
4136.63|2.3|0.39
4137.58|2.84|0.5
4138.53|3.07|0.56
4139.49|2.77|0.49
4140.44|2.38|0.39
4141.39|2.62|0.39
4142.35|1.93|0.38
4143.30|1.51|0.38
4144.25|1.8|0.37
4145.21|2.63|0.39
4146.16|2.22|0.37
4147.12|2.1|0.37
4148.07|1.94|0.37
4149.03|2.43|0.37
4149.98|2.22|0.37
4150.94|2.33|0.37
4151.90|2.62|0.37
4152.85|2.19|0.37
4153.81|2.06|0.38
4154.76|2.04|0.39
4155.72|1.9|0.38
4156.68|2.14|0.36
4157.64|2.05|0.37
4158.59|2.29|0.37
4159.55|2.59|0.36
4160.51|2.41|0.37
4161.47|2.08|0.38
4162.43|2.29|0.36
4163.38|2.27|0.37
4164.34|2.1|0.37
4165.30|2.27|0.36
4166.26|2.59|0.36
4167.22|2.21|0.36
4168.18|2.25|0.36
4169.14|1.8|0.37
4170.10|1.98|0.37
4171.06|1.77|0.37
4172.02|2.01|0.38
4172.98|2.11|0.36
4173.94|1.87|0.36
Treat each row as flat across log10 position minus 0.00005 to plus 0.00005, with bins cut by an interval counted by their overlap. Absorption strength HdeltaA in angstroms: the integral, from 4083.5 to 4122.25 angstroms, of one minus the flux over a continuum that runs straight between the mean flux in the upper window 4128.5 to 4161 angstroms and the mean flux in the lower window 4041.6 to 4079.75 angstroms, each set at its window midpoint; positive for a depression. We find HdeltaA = -0.2 angstroms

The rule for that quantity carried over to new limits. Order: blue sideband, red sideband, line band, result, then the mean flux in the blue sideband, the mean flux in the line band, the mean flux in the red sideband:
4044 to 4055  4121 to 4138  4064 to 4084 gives -2.2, 2.1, 2.36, 2.18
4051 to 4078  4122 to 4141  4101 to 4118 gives 0.8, 2.21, 2.15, 2.27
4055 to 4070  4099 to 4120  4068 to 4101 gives -3.3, 2.15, 2.36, 2.15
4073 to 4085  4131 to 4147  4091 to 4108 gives 2.2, 2.44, 2.05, 2.22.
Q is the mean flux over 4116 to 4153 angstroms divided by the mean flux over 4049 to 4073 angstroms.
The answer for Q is 1.0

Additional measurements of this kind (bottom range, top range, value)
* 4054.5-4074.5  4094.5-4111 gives 0.92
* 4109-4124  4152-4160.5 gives 0.94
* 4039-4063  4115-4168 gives 1.04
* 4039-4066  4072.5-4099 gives 1.13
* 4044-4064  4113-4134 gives 1.07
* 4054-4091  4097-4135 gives 0.92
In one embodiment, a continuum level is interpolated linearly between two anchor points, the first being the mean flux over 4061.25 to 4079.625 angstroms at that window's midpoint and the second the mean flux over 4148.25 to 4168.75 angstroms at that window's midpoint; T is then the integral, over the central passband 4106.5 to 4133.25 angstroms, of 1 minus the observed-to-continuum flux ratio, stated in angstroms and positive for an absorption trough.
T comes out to 0.62 angstroms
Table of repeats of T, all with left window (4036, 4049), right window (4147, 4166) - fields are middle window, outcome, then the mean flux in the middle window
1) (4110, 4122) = -0.6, 2.36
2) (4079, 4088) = -1.0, 2.51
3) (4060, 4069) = 0.3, 2.19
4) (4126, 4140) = -0.1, 2.25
